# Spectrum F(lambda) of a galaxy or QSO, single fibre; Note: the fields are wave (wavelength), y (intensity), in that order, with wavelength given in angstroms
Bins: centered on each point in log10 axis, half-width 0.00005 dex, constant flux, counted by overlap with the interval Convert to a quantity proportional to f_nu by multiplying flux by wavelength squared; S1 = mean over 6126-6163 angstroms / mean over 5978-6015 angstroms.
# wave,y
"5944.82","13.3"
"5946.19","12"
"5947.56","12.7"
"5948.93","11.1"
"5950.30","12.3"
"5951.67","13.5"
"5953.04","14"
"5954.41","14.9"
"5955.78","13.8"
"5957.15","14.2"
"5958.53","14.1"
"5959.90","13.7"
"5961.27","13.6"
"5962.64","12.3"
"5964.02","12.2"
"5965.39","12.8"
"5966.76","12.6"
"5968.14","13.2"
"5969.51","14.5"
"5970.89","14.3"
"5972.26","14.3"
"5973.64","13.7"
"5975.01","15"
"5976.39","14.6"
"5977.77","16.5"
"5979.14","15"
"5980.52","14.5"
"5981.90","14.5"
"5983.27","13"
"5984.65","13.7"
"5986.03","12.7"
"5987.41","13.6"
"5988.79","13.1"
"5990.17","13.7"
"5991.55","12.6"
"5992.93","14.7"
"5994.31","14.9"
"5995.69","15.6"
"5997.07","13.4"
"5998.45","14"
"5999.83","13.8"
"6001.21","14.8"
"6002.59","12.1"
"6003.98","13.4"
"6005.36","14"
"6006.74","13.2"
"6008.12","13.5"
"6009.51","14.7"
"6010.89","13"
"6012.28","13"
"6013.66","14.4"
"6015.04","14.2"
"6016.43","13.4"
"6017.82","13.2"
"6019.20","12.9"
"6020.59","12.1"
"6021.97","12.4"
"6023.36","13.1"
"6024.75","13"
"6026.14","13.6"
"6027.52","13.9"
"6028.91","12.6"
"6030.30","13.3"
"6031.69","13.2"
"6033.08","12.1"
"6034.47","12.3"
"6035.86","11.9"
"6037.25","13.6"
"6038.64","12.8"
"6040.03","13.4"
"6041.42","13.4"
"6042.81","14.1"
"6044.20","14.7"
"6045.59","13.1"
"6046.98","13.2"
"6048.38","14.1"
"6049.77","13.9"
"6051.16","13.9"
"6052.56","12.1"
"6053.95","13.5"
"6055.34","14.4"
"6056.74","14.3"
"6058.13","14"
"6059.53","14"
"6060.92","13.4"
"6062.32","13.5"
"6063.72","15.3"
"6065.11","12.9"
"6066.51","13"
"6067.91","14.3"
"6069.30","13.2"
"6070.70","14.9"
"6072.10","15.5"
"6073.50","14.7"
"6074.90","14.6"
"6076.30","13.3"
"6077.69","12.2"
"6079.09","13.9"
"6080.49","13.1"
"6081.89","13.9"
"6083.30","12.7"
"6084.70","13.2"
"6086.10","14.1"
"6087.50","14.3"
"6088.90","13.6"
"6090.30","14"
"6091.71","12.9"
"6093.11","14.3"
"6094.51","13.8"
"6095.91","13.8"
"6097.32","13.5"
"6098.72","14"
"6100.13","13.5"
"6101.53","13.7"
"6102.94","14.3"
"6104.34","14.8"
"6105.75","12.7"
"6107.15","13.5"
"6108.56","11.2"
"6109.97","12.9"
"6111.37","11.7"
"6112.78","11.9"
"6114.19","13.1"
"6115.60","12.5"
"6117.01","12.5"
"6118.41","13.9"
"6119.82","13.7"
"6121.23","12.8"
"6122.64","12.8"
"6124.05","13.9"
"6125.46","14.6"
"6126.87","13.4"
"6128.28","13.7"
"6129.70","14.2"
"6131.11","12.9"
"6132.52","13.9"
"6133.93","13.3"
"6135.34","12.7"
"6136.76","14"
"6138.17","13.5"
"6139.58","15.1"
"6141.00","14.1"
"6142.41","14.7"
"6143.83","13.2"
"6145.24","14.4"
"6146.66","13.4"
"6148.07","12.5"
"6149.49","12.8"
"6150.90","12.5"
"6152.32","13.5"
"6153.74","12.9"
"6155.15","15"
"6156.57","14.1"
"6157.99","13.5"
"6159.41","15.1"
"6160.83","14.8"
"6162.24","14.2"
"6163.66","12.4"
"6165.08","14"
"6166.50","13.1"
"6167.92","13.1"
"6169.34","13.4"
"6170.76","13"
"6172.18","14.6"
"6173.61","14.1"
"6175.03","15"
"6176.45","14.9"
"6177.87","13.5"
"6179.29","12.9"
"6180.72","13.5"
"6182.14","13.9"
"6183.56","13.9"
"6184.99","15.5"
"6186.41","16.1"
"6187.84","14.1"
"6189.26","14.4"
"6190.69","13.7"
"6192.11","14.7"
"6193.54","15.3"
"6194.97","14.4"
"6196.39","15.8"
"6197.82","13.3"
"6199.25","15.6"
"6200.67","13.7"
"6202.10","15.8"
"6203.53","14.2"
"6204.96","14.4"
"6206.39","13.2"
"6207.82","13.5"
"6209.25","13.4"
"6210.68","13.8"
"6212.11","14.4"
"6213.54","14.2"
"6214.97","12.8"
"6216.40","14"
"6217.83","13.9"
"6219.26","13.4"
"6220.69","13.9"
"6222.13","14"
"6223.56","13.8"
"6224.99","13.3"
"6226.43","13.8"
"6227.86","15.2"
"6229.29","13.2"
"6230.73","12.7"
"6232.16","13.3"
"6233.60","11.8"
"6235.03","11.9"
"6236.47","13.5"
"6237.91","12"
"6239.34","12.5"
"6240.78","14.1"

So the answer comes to 1.0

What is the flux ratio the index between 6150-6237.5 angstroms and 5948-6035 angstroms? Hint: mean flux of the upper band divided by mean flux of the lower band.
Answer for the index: 1.0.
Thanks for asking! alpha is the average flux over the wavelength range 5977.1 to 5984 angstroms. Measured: 14.7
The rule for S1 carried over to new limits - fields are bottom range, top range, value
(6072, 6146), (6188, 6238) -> 1.06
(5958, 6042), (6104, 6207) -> 1.07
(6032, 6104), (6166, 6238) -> 1.06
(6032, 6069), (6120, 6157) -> 1.04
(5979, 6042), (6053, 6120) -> 1.04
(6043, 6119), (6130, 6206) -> 1.06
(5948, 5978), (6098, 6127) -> 1.02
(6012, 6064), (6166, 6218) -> 1.11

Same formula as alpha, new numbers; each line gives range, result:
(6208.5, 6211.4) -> 13.6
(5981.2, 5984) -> 13.8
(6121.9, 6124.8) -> 13.4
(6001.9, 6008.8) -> 13.2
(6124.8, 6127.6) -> 14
